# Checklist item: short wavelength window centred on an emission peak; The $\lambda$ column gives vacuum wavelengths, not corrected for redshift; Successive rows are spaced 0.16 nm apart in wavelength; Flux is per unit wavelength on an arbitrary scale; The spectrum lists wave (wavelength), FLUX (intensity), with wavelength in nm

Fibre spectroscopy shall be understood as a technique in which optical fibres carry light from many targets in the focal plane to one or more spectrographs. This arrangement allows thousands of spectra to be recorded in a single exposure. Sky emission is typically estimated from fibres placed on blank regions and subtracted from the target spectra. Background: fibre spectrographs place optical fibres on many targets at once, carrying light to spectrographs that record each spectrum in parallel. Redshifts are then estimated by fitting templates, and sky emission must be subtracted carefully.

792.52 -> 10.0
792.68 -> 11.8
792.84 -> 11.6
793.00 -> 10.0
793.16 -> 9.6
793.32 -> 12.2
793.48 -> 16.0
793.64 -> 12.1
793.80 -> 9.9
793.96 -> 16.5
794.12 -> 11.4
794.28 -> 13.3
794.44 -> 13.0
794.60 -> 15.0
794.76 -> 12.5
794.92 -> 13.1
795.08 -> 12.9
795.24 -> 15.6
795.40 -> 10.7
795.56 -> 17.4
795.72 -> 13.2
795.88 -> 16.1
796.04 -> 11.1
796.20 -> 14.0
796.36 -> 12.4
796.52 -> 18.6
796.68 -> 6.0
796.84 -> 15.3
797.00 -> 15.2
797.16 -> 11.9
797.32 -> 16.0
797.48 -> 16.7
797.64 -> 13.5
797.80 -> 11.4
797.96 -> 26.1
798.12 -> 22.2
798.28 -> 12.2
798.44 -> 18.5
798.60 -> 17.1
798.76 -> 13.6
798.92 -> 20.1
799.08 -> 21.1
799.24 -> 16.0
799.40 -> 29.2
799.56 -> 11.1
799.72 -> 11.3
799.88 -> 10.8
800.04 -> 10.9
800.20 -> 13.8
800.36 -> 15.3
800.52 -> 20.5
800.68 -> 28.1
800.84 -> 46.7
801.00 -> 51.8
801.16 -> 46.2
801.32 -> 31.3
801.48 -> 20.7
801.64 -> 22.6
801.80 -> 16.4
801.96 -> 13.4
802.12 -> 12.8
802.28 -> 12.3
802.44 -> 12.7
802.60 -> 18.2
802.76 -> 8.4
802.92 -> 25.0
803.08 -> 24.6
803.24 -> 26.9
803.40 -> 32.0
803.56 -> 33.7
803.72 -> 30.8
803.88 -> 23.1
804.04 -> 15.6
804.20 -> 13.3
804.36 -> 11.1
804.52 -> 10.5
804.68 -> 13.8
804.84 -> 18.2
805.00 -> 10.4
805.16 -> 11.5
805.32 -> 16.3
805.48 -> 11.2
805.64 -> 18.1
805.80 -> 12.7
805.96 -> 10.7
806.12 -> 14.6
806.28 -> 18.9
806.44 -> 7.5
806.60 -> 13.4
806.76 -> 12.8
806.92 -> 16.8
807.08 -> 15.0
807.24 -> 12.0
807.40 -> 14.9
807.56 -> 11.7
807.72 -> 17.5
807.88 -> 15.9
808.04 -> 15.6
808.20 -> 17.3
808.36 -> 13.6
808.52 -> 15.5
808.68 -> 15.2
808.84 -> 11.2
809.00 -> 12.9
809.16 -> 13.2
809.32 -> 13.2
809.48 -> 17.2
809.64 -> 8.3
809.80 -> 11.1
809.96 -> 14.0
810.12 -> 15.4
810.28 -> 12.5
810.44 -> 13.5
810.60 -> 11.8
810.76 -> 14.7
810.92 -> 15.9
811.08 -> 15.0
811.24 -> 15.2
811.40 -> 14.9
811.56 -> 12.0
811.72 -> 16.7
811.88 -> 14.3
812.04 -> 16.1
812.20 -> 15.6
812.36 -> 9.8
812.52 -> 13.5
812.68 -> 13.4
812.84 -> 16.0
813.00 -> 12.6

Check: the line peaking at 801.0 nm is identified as Halpha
